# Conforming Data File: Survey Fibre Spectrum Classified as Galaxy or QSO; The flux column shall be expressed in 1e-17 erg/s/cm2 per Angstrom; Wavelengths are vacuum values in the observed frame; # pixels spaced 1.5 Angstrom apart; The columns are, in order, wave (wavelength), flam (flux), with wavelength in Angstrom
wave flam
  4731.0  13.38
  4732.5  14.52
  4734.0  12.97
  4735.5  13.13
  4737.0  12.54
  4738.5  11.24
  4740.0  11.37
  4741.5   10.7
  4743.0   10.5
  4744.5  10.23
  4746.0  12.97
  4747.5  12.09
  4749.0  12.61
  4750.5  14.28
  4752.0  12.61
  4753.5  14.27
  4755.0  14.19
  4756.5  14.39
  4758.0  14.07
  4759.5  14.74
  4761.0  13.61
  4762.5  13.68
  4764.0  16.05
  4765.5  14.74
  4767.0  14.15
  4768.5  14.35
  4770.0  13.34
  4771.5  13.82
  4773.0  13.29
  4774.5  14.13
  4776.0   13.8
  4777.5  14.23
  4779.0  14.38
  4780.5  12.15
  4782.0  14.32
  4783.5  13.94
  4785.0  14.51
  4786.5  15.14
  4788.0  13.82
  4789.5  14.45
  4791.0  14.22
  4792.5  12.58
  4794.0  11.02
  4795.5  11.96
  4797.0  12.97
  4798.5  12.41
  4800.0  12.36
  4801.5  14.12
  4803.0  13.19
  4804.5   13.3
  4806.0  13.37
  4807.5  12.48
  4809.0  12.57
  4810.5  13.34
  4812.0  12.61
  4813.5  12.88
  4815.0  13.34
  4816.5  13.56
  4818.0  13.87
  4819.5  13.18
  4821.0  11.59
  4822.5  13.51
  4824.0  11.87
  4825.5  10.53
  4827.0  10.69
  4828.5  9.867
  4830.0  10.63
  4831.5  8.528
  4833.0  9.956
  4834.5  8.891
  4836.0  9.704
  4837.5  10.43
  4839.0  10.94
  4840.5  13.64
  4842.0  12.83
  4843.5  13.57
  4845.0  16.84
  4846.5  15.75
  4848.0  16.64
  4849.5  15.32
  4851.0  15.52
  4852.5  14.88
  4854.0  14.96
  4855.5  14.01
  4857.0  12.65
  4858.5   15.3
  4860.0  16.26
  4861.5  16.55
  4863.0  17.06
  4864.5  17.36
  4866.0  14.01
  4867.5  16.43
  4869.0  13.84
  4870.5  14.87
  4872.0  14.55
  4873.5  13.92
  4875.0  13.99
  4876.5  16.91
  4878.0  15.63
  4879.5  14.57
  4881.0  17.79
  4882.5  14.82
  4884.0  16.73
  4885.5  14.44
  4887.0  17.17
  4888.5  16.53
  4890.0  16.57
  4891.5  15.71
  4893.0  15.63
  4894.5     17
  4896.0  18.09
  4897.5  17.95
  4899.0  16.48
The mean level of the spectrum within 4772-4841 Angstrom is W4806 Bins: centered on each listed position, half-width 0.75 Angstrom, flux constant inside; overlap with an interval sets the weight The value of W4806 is 12.6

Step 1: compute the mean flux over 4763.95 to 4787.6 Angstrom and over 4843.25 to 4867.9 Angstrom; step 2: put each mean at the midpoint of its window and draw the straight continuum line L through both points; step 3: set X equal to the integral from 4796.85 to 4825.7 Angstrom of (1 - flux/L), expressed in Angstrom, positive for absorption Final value 3.6 Angstrom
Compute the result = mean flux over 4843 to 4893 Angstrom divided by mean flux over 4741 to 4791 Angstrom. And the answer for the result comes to 1.14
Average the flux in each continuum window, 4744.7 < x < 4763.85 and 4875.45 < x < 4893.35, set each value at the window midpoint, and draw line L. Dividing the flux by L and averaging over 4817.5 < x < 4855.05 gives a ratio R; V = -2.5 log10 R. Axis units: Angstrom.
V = 0.20 mag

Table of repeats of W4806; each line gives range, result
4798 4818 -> 13.1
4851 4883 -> 15.3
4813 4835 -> 11.5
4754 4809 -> 13.7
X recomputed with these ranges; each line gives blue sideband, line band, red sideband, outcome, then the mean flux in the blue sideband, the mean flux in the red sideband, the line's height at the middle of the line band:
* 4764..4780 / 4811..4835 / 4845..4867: 5.3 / 14.1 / 15.5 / 14.9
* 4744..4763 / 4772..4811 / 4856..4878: 1.7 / 13.4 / 15.3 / 14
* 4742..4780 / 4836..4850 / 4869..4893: 1.1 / 13.6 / 15.6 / 14.9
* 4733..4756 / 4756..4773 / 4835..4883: -1.9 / 12.4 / 14.7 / 12.8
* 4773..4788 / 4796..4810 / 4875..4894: 1.4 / 14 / 16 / 14.4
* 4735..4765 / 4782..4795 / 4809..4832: -1.3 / 13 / 12.1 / 12.5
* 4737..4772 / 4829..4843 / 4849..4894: 3.9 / 13.2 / 15.5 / 14.8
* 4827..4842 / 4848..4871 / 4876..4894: -3.7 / 10.4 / 16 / 13.2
